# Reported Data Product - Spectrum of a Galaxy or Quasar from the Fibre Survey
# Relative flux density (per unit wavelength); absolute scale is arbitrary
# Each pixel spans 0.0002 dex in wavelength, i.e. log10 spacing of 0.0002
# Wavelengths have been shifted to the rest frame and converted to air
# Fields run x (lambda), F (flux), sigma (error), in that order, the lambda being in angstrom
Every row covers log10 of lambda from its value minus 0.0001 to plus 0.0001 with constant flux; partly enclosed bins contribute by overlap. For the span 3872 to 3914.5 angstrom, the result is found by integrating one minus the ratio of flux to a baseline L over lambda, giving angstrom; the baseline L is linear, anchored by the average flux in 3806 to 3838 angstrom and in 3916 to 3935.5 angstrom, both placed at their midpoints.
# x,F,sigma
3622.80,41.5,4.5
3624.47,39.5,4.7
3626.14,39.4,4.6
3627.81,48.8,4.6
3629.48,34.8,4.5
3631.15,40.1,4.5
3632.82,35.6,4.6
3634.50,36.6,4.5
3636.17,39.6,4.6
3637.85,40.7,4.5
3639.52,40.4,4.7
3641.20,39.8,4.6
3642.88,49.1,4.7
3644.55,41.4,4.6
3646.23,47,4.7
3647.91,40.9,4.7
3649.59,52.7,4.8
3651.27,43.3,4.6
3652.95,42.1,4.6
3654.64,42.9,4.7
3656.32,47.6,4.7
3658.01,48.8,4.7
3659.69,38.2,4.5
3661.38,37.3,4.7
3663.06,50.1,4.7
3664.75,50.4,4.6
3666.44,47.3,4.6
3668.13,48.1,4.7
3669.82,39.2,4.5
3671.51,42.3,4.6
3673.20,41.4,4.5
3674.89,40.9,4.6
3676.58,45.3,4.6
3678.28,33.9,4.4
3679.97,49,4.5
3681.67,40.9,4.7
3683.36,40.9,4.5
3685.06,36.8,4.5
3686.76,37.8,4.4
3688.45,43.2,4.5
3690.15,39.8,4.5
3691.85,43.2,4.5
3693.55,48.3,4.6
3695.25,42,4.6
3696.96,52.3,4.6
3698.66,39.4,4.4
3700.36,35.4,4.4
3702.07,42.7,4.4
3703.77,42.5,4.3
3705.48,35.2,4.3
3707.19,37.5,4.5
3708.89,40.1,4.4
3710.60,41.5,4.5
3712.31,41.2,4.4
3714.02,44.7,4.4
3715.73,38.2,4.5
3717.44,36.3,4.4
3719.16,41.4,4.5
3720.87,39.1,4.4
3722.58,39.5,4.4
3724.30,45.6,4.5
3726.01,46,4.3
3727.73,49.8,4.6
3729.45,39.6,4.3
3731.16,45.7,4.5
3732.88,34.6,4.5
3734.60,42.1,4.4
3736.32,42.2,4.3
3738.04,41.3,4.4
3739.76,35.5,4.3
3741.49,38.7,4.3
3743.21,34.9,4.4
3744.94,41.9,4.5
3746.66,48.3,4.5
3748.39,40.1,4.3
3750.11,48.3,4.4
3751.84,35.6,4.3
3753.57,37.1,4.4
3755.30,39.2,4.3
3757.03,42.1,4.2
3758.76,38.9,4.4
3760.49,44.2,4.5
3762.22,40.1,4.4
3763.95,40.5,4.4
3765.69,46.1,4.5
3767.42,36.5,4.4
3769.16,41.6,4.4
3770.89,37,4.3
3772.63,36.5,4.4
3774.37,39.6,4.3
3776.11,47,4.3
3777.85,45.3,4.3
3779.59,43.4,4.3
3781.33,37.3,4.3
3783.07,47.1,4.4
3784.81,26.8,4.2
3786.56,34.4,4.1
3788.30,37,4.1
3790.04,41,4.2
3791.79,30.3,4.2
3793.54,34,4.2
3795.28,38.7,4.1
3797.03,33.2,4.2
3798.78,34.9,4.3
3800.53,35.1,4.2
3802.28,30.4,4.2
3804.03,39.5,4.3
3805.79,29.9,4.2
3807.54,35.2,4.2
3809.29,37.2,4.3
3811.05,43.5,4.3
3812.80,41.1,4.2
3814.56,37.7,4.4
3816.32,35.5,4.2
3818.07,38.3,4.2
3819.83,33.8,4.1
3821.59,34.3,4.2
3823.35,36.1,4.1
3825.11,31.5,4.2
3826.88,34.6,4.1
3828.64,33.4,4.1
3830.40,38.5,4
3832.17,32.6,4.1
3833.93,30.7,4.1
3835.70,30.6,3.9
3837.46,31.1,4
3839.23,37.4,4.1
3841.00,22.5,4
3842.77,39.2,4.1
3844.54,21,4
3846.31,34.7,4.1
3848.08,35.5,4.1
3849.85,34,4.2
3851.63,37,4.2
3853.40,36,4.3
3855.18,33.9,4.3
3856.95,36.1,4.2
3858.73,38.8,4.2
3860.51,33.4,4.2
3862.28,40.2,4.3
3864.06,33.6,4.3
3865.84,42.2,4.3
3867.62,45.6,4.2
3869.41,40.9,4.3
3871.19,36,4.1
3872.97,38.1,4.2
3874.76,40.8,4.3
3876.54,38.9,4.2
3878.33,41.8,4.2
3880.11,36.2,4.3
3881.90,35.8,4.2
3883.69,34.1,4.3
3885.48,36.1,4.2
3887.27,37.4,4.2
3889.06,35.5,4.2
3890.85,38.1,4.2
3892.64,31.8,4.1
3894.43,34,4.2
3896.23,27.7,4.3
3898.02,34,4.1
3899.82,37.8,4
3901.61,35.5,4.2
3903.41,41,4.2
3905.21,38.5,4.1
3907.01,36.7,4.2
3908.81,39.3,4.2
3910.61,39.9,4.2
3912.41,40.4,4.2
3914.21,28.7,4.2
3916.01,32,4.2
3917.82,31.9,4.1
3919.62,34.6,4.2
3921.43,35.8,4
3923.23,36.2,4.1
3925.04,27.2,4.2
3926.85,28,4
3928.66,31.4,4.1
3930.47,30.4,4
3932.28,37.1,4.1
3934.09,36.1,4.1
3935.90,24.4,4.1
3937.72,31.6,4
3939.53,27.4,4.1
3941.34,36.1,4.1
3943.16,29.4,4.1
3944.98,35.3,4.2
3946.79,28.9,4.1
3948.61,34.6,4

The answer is -4.1 angstrom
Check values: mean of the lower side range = 35.3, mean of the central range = 36.7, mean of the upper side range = 32.6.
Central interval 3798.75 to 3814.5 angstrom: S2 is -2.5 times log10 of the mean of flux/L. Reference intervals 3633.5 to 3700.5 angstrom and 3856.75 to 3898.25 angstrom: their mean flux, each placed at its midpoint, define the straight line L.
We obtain 0.07 mag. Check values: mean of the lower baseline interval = 43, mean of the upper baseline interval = 37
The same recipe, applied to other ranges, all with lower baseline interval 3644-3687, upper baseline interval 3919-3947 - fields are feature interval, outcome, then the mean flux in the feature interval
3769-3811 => 0.025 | 37.2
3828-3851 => 0.111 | 32.4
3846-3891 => -0.081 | 37.4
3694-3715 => 0.011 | 41.3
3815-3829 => 0.056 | 34.8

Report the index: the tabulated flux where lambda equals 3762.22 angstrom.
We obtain 40.1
